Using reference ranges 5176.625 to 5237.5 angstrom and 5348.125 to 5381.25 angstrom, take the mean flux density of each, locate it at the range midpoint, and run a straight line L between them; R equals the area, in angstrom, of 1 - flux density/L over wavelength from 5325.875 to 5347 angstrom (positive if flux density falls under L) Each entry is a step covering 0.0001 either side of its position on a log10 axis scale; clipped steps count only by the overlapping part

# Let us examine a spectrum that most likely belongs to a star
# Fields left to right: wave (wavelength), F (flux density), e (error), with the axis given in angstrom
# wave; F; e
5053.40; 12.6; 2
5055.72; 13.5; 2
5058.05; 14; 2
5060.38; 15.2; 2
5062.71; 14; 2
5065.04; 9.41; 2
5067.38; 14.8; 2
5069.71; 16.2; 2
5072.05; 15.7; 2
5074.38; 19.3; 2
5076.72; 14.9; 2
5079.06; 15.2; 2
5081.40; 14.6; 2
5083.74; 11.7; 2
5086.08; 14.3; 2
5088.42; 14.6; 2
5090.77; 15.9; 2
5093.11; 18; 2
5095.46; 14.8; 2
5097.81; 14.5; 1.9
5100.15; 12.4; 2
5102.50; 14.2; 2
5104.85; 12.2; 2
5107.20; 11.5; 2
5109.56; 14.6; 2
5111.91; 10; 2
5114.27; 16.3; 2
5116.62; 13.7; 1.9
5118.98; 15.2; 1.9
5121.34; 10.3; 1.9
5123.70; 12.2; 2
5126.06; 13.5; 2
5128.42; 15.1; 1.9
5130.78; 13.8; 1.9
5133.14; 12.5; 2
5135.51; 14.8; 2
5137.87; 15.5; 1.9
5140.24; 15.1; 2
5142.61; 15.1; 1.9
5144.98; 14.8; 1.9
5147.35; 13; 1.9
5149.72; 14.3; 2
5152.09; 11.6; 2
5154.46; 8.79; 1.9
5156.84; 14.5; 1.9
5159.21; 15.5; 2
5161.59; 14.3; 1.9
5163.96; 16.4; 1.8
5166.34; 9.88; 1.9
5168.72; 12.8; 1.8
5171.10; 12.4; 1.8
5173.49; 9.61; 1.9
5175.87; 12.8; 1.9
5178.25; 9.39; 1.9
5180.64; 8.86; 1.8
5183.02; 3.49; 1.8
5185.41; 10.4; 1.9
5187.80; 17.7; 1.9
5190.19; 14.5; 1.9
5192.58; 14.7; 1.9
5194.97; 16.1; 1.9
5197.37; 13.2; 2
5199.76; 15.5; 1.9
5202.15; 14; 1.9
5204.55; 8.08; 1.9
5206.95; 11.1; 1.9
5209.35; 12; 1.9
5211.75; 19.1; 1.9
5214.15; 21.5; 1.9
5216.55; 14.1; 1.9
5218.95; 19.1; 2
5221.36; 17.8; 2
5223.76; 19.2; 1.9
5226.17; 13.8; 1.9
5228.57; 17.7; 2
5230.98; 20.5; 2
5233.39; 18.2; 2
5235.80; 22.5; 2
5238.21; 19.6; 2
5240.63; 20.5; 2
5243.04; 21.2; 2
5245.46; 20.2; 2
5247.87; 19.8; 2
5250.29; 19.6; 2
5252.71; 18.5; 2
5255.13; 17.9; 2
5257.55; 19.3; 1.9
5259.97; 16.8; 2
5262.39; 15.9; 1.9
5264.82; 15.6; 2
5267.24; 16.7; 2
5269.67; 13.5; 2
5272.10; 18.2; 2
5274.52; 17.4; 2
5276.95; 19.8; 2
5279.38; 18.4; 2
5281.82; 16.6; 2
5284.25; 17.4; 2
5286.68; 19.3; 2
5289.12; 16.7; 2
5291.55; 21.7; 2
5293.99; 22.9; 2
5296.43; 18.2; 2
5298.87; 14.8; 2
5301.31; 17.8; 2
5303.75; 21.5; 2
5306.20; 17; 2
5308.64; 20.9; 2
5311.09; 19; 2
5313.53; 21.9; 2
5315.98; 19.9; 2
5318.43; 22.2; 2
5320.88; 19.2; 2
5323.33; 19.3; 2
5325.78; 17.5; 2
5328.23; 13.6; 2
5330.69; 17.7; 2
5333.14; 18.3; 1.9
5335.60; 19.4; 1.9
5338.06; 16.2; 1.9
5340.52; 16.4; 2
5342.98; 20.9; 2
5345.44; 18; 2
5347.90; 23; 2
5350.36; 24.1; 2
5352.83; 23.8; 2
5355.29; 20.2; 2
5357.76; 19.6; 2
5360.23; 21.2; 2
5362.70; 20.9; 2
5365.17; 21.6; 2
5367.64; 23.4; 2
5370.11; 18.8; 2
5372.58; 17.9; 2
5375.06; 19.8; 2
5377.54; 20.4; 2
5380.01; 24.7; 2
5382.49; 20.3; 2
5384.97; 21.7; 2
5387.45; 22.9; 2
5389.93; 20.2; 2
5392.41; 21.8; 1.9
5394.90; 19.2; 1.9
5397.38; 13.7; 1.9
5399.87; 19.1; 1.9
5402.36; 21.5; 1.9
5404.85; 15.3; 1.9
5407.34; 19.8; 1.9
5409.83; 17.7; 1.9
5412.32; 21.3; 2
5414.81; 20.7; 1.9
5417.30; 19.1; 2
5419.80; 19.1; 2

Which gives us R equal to 2.7 angstrom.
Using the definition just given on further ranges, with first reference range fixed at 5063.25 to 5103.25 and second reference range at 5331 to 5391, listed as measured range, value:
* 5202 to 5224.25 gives 2.4 angstrom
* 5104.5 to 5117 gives 1.8 angstrom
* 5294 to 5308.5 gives 0.6 angstrom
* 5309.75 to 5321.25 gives -0.6 angstrom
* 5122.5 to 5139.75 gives 1.9 angstrom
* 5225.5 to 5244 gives -1.5 angstrom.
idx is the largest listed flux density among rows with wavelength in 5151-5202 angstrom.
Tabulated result 17.7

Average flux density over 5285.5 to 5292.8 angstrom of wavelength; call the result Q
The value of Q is 19.2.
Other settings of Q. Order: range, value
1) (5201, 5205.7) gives 11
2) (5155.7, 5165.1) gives 15.2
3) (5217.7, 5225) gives 18.6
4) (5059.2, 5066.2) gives 12.9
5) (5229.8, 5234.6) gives 19.3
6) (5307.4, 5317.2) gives 20.4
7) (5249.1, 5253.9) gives 19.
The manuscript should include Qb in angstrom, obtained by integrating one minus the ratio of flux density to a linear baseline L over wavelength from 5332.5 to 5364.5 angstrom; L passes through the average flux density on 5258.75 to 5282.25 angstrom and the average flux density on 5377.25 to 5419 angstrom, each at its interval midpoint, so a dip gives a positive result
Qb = -2.5 angstrom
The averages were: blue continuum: 16.9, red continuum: 19.9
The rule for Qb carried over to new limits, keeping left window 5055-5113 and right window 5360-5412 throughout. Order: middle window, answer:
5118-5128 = 1.4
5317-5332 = 0.5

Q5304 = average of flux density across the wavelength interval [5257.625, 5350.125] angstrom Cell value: 18.4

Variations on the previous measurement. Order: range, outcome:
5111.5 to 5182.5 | 13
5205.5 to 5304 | 18.1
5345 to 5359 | 21.6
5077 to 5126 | 13.8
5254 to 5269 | 16.9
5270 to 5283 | 17.8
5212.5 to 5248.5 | 19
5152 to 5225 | 13.5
